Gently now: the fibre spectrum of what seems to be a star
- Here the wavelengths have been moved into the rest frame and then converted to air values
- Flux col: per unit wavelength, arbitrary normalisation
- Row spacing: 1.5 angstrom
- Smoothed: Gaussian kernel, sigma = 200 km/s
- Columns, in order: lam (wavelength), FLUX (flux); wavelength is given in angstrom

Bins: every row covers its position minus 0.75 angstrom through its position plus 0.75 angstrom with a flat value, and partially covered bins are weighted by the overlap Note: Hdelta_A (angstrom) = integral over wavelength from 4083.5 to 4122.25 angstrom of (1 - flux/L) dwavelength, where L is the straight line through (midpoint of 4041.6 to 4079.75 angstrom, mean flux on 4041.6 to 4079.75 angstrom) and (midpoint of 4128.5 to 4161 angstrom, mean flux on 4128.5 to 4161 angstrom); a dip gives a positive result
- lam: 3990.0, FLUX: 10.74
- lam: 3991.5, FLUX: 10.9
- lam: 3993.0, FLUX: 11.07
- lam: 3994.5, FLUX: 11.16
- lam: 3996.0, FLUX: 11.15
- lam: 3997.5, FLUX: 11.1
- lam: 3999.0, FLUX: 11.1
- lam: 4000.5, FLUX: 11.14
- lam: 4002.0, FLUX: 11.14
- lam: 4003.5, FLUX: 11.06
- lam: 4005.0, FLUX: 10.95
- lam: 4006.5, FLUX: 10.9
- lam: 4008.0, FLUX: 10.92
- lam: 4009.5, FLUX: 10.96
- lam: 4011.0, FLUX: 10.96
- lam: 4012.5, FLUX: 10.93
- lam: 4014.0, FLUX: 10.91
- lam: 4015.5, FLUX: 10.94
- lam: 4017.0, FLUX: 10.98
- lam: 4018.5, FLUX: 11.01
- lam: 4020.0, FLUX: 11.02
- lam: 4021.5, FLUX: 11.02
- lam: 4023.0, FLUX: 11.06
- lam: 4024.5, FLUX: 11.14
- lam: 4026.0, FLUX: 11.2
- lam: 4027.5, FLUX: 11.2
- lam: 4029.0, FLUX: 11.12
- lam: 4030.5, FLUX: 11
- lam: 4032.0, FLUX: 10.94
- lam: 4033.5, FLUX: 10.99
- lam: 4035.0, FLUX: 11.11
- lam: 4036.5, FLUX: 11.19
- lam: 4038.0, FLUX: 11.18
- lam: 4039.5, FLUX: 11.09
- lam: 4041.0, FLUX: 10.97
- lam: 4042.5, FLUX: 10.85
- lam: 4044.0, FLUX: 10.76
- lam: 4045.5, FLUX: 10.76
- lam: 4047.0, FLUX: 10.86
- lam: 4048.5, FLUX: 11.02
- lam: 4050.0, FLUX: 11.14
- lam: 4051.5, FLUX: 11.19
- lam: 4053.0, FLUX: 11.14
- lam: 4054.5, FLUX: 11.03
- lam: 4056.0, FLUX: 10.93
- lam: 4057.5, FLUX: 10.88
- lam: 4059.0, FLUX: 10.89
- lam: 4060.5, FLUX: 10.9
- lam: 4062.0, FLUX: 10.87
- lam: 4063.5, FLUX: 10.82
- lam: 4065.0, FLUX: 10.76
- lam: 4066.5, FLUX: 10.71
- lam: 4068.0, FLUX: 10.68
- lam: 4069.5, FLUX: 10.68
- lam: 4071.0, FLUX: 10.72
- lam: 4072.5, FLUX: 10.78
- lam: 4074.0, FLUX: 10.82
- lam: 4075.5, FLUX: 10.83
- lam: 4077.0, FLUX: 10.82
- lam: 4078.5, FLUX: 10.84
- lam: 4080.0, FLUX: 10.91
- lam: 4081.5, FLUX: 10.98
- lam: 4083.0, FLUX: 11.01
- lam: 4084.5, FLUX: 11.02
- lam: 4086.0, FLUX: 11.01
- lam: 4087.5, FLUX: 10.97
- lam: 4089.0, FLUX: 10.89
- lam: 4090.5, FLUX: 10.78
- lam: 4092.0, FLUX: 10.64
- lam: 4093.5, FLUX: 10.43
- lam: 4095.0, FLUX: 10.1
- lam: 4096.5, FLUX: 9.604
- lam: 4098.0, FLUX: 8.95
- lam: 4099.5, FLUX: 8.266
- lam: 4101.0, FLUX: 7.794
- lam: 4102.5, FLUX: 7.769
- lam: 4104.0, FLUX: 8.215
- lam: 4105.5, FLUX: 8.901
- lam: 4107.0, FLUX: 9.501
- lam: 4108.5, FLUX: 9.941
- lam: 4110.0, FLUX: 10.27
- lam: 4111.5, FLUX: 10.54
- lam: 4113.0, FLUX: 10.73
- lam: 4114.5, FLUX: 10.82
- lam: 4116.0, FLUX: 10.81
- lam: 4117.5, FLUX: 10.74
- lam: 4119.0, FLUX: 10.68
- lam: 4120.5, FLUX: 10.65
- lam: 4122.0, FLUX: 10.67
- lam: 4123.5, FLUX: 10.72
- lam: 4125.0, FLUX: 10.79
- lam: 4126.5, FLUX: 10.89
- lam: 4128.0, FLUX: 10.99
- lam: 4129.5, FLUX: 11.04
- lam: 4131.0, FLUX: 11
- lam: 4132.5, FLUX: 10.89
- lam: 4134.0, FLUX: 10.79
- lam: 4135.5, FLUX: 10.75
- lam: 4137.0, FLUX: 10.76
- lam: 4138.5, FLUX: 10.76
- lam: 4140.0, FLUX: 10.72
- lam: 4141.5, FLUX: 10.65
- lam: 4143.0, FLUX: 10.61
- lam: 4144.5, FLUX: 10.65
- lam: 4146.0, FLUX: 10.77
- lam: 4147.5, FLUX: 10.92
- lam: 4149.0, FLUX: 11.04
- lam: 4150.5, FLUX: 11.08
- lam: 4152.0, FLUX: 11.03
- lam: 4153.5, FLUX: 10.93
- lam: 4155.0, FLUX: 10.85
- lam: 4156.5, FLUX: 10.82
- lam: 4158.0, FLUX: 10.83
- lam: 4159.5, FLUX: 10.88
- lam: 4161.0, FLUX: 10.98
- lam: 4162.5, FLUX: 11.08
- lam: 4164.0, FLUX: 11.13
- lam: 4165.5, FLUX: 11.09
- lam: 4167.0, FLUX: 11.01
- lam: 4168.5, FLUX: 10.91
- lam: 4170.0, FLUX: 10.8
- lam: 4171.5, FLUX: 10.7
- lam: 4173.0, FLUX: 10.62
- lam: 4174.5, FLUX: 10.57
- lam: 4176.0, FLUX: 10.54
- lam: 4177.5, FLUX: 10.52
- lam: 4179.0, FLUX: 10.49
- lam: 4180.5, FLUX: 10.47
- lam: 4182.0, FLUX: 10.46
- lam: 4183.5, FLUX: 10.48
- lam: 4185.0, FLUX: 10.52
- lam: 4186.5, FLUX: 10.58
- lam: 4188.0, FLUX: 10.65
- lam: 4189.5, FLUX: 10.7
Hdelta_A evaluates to 3.0 angstrom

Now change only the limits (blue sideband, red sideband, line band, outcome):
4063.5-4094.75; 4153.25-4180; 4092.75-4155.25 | 2.8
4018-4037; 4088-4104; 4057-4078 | -1.3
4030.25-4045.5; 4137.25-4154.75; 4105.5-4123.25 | 0.7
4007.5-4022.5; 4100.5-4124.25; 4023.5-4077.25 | -1.8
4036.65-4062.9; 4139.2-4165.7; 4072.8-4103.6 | 2.1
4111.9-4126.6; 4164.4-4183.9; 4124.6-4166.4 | -0.7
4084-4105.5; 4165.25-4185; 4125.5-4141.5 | -1.1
